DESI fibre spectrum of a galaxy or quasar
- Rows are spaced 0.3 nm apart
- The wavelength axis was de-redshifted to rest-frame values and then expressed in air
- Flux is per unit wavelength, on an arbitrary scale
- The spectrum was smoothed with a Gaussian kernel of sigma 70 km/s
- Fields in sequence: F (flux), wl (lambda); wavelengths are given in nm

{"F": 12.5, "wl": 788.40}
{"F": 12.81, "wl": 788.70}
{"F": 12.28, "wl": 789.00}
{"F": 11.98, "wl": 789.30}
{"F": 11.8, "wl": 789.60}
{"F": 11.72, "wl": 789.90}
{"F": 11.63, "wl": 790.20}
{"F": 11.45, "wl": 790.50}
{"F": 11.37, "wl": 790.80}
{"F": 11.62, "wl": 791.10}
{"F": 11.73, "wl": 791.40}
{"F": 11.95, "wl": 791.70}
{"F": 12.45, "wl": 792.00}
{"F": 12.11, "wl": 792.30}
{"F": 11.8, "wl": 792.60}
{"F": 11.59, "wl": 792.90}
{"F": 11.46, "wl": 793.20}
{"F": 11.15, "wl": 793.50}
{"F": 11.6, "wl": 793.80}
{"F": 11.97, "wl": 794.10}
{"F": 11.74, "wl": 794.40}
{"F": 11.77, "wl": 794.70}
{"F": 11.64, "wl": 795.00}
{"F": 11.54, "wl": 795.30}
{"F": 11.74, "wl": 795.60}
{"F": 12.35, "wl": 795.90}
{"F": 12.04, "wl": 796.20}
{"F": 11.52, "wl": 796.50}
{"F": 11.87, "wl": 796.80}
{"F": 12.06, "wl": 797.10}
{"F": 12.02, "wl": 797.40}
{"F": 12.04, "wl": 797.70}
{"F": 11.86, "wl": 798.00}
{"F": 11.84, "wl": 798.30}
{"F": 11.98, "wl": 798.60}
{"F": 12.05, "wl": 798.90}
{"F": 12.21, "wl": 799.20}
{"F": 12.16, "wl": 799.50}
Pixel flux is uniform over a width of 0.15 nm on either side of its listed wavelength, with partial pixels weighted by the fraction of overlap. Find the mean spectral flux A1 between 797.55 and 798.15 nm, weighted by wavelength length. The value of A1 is 12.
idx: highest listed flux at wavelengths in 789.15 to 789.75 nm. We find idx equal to 11.98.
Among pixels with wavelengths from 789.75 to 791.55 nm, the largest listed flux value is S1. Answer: 11.73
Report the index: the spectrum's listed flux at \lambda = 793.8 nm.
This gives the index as 11.6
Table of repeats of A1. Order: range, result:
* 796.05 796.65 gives 11.8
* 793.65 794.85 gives 11.8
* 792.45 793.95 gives 11.5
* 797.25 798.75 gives 11.9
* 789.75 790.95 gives 11.5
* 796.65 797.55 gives 12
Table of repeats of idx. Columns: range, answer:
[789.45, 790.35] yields 11.8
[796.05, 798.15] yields 12.06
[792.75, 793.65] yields 11.59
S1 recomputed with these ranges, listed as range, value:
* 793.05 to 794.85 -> 11.97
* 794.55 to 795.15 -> 11.77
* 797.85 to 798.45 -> 11.86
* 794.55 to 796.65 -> 12.35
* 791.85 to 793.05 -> 12.45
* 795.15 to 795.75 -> 11.74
